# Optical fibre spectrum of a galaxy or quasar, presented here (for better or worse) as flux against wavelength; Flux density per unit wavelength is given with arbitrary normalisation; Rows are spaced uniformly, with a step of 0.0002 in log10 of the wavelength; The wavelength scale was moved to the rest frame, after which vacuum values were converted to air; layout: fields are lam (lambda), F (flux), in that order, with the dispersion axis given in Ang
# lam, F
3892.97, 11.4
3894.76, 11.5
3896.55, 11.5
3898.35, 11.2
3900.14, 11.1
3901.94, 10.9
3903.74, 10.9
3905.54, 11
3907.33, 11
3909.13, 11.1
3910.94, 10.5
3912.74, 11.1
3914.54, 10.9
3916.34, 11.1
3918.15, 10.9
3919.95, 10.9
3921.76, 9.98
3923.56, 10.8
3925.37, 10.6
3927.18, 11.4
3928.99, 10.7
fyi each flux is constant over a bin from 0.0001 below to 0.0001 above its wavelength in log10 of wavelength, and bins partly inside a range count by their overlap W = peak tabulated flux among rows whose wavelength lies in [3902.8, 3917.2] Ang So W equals 11.1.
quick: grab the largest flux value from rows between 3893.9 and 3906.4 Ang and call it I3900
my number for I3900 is 11.5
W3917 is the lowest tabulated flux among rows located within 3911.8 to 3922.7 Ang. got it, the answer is 9.98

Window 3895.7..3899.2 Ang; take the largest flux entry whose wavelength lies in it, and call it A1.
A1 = 11.5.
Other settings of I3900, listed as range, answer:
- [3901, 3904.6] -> 10.9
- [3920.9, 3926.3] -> 10.8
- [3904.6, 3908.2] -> 11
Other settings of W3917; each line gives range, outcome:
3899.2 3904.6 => 10.9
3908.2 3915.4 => 10.5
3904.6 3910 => 11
